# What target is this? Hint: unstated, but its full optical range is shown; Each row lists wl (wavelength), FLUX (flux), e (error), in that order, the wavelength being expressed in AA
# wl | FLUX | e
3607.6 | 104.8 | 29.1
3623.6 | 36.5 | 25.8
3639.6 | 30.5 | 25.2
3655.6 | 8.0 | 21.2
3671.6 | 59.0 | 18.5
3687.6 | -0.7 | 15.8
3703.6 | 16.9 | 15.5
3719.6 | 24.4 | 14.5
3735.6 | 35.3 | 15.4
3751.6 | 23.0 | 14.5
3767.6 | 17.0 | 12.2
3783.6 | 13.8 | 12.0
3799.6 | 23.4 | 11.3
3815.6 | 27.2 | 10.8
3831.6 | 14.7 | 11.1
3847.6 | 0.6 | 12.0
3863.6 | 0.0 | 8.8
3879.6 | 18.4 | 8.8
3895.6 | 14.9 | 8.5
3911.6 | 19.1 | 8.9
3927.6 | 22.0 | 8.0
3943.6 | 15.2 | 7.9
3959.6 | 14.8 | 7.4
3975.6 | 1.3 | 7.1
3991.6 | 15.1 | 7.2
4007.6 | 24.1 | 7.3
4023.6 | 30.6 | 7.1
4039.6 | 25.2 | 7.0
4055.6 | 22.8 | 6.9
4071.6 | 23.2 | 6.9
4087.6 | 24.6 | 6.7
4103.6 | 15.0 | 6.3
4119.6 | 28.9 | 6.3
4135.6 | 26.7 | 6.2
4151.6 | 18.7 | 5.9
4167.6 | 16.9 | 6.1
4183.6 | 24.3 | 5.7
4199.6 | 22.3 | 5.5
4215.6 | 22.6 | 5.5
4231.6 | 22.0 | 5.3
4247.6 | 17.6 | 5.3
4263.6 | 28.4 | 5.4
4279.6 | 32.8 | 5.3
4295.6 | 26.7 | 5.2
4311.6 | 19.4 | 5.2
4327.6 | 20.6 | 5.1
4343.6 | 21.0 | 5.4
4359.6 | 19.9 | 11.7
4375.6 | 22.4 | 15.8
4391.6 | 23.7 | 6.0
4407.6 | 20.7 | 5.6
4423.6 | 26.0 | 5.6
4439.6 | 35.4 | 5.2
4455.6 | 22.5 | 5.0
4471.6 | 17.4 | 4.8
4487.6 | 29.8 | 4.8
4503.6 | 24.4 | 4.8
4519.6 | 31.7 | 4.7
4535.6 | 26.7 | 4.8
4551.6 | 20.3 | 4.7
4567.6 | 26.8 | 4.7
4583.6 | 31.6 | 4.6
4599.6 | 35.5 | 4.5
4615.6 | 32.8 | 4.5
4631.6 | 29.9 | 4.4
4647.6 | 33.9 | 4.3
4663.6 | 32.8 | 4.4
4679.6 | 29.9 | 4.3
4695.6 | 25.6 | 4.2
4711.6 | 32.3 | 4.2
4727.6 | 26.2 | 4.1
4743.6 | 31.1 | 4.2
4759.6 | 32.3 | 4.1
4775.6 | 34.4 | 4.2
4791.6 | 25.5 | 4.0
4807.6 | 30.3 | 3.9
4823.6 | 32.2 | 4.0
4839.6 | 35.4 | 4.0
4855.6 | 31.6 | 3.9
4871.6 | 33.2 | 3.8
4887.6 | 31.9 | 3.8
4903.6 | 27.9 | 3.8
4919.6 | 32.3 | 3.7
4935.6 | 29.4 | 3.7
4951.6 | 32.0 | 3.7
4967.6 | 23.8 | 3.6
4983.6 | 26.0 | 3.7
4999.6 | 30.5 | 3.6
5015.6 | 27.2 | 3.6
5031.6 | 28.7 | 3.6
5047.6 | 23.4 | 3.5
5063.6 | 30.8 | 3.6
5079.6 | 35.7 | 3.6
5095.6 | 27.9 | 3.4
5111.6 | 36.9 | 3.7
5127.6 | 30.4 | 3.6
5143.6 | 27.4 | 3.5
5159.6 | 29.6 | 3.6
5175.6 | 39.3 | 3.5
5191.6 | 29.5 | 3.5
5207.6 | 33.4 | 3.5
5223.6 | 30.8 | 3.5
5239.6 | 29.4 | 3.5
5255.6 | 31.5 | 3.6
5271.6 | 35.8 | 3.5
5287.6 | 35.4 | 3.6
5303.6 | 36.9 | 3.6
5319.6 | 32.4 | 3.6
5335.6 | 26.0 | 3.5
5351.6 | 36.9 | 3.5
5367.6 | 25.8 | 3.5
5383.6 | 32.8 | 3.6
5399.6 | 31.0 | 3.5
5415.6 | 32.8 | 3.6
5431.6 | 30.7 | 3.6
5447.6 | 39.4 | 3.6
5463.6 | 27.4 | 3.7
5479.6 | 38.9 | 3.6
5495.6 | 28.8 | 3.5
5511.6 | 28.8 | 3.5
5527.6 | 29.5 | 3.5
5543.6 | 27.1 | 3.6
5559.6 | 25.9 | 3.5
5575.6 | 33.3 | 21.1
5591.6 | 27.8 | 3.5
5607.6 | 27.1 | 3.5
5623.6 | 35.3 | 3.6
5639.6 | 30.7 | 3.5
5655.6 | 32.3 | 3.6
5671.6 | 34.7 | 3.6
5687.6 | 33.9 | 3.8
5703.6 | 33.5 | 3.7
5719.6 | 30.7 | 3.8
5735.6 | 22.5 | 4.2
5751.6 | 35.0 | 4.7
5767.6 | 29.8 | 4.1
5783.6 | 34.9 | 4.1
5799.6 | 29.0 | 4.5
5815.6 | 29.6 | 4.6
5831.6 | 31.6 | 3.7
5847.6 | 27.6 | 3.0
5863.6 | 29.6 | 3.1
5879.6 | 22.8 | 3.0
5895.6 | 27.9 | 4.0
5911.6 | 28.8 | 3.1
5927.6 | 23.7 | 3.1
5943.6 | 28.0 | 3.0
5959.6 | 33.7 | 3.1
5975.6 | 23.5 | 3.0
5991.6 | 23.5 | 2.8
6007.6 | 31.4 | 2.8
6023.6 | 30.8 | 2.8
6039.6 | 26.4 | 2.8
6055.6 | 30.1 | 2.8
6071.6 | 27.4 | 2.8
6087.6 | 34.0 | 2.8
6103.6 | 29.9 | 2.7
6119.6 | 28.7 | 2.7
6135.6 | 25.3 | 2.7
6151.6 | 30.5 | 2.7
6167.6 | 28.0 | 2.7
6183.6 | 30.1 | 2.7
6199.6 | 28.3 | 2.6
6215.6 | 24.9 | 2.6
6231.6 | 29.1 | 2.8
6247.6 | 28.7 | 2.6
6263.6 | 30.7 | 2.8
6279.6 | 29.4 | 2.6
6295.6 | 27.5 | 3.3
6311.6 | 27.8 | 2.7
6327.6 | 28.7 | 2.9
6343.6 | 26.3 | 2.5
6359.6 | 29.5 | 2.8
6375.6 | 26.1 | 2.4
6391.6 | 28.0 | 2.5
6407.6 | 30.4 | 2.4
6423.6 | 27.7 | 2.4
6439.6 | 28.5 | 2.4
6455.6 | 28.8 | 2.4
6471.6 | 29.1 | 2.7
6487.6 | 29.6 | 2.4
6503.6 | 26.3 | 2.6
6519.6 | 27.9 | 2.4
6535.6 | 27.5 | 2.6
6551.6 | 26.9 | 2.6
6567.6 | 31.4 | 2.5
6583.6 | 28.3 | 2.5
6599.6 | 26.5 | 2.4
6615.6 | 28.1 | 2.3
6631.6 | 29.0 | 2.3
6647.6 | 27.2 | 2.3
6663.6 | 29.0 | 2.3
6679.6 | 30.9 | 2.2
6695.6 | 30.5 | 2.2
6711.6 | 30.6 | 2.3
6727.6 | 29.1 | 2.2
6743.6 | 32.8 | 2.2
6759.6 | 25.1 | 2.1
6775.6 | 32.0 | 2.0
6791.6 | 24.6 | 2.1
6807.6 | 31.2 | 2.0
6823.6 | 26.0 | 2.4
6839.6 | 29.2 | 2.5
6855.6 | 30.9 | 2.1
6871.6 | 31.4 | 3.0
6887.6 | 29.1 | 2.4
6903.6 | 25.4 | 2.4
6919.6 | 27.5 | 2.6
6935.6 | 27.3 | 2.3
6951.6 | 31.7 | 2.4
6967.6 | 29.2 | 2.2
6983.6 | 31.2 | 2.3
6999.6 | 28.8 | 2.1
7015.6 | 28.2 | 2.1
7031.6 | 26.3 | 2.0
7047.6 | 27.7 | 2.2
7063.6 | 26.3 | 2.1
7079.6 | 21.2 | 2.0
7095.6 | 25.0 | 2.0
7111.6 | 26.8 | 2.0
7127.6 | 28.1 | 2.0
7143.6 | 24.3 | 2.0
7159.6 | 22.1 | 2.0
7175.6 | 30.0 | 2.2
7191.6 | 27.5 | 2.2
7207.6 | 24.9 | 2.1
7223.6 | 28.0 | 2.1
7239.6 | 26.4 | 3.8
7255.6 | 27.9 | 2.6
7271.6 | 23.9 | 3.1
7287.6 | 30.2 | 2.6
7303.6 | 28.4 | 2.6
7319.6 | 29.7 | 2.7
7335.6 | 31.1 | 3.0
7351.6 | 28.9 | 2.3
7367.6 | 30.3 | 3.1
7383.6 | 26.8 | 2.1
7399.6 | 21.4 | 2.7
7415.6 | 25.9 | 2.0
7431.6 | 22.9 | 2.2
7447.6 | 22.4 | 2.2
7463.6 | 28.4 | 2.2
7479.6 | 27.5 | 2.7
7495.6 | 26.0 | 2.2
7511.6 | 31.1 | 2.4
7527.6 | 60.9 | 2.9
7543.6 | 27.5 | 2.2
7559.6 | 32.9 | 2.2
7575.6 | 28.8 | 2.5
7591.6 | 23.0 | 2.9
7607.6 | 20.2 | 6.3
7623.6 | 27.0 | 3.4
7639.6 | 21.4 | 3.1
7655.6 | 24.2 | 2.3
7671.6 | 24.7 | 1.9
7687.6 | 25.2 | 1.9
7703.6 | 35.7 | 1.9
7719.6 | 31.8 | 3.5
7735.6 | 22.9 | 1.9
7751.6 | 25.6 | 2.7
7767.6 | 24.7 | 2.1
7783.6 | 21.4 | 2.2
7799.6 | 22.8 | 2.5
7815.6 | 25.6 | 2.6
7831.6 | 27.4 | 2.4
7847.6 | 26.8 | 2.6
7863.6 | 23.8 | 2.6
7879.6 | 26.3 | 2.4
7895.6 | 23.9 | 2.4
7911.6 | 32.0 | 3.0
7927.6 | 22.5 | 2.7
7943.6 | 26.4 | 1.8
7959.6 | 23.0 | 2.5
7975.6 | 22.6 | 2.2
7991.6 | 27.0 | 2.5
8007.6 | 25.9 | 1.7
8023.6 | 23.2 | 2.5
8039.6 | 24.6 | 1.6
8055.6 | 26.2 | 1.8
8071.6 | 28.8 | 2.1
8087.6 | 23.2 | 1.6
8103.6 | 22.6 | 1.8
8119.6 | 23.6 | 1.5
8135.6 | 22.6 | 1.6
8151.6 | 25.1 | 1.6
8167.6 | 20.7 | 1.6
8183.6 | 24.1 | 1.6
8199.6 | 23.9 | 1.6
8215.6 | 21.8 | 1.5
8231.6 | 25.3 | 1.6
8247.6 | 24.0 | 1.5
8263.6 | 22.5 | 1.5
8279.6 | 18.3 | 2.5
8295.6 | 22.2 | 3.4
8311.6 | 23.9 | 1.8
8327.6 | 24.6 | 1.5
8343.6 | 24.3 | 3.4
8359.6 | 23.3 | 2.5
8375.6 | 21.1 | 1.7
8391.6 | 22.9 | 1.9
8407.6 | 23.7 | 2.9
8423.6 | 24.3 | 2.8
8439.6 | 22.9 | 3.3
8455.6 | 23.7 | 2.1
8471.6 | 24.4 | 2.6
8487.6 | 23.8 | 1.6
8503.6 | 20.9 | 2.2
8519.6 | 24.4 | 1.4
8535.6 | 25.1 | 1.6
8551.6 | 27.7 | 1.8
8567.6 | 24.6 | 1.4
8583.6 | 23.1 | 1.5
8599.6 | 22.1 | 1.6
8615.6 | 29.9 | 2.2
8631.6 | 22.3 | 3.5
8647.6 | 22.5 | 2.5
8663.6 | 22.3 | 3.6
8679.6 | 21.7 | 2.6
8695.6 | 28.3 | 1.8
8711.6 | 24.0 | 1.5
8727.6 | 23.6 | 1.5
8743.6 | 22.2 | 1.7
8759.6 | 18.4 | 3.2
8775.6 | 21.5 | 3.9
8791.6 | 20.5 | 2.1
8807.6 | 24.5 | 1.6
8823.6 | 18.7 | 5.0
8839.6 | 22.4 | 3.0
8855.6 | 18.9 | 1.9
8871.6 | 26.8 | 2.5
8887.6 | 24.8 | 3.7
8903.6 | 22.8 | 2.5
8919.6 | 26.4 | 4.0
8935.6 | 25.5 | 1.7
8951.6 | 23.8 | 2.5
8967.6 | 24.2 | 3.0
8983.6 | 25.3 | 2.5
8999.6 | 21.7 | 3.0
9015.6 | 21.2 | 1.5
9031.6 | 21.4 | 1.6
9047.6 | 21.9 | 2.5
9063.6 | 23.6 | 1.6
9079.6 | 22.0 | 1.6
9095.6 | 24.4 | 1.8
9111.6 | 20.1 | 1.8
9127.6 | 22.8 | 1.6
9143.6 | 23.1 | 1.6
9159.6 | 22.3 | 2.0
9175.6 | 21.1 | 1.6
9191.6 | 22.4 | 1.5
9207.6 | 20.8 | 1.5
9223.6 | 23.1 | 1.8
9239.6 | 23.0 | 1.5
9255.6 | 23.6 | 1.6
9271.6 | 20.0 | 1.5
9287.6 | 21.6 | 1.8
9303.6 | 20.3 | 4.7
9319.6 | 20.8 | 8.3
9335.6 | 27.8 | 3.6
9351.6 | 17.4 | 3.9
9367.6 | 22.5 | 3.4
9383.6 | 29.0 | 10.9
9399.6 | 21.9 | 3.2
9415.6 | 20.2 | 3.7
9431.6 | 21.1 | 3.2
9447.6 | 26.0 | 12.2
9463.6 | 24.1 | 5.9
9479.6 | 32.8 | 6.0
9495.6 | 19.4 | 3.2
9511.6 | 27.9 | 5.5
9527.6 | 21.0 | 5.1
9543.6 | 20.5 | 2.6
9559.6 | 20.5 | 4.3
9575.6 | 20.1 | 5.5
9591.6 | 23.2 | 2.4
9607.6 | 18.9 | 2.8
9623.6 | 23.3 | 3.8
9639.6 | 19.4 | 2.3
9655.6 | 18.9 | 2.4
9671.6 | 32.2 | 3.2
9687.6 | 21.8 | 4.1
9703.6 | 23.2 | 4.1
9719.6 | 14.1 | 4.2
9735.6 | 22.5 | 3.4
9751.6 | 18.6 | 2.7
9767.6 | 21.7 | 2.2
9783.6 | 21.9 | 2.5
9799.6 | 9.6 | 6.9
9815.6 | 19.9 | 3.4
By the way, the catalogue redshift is 0.147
